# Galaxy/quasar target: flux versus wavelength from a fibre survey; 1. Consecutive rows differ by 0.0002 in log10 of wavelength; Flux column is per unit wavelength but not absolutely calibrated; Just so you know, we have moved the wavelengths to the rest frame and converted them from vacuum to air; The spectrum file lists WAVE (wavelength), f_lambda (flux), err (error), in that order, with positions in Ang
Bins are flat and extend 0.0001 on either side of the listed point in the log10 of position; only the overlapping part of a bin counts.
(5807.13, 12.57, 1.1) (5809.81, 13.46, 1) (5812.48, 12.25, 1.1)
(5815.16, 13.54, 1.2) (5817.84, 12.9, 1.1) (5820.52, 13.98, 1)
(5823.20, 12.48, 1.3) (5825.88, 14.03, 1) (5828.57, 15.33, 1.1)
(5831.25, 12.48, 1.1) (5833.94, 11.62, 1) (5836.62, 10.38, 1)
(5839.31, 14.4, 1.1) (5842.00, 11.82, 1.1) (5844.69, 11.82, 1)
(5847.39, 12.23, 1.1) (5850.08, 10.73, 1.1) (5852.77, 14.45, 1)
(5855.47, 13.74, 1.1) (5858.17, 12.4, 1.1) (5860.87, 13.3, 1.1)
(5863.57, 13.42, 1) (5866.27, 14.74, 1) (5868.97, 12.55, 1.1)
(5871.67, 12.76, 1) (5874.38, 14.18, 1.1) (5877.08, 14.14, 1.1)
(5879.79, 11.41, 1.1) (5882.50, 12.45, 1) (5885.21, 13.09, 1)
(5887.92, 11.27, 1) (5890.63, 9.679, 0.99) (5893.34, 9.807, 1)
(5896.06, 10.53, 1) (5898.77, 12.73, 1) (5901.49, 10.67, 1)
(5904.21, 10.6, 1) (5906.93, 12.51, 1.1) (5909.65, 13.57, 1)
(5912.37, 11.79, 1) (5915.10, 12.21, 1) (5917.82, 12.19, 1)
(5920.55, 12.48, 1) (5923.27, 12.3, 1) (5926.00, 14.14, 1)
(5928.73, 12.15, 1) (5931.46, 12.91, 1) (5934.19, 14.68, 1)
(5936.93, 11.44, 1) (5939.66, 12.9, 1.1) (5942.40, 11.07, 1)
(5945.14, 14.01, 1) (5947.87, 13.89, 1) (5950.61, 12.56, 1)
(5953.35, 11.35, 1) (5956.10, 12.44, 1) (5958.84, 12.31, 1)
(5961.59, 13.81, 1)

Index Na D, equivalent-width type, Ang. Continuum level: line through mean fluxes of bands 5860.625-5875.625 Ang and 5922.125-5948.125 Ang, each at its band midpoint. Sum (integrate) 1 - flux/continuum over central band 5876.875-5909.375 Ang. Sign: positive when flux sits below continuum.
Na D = 4.24 Ang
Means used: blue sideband 13.5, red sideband 12.9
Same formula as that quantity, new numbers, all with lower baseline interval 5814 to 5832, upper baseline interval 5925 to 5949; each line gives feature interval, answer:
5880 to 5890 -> 1.0 Ang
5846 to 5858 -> 0.6 Ang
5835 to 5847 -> 1.2 Ang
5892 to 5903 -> 1.9 Ang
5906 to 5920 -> 0.7 Ang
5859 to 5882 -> 0.1 Ang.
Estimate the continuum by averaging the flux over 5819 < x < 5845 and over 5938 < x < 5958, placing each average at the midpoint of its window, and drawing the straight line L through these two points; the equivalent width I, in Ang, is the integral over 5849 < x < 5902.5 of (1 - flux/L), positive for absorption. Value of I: 1.5 Ang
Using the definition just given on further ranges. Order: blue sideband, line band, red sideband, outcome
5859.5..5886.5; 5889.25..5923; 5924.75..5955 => 3.7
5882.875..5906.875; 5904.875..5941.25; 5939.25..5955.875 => -2.2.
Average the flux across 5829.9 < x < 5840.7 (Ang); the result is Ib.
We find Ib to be 12.2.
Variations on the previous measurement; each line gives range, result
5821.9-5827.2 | 13.3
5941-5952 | 12.9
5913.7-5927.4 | 12.7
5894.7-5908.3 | 11.4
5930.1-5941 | 13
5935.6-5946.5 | 12.4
